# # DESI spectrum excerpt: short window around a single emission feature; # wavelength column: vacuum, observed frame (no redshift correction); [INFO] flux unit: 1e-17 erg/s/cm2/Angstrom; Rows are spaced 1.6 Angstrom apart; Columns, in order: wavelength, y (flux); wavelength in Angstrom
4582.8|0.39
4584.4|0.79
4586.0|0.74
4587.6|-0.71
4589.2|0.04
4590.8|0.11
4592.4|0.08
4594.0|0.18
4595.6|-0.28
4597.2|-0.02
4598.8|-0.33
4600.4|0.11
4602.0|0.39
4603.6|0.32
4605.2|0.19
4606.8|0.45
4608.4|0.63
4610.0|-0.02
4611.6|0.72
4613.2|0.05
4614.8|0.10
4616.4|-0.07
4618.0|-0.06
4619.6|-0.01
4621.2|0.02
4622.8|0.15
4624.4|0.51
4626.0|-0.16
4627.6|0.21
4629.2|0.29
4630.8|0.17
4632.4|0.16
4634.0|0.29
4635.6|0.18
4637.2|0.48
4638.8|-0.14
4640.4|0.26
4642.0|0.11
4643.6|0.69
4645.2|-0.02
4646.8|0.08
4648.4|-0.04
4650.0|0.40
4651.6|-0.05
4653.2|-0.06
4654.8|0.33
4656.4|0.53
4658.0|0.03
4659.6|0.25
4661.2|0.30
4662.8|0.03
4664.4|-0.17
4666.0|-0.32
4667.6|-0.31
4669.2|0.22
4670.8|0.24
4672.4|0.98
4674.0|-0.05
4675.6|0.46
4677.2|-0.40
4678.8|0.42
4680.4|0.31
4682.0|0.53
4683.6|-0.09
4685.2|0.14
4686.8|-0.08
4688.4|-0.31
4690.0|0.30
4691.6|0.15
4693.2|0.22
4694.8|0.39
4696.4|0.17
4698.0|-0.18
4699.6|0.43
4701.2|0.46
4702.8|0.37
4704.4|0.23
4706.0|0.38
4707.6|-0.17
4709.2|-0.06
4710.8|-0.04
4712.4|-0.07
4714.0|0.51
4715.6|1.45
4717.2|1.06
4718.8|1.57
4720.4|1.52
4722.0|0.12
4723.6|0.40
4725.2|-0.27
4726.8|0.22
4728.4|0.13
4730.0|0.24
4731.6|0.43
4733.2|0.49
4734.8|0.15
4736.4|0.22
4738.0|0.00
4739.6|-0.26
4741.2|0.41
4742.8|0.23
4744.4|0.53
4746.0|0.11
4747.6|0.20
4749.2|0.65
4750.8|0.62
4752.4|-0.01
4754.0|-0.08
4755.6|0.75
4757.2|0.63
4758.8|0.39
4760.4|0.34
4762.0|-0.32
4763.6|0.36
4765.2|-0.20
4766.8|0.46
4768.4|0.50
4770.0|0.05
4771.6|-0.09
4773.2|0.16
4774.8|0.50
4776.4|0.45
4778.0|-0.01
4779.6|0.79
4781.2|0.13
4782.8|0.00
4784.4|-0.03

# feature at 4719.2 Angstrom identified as [O II] 3727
